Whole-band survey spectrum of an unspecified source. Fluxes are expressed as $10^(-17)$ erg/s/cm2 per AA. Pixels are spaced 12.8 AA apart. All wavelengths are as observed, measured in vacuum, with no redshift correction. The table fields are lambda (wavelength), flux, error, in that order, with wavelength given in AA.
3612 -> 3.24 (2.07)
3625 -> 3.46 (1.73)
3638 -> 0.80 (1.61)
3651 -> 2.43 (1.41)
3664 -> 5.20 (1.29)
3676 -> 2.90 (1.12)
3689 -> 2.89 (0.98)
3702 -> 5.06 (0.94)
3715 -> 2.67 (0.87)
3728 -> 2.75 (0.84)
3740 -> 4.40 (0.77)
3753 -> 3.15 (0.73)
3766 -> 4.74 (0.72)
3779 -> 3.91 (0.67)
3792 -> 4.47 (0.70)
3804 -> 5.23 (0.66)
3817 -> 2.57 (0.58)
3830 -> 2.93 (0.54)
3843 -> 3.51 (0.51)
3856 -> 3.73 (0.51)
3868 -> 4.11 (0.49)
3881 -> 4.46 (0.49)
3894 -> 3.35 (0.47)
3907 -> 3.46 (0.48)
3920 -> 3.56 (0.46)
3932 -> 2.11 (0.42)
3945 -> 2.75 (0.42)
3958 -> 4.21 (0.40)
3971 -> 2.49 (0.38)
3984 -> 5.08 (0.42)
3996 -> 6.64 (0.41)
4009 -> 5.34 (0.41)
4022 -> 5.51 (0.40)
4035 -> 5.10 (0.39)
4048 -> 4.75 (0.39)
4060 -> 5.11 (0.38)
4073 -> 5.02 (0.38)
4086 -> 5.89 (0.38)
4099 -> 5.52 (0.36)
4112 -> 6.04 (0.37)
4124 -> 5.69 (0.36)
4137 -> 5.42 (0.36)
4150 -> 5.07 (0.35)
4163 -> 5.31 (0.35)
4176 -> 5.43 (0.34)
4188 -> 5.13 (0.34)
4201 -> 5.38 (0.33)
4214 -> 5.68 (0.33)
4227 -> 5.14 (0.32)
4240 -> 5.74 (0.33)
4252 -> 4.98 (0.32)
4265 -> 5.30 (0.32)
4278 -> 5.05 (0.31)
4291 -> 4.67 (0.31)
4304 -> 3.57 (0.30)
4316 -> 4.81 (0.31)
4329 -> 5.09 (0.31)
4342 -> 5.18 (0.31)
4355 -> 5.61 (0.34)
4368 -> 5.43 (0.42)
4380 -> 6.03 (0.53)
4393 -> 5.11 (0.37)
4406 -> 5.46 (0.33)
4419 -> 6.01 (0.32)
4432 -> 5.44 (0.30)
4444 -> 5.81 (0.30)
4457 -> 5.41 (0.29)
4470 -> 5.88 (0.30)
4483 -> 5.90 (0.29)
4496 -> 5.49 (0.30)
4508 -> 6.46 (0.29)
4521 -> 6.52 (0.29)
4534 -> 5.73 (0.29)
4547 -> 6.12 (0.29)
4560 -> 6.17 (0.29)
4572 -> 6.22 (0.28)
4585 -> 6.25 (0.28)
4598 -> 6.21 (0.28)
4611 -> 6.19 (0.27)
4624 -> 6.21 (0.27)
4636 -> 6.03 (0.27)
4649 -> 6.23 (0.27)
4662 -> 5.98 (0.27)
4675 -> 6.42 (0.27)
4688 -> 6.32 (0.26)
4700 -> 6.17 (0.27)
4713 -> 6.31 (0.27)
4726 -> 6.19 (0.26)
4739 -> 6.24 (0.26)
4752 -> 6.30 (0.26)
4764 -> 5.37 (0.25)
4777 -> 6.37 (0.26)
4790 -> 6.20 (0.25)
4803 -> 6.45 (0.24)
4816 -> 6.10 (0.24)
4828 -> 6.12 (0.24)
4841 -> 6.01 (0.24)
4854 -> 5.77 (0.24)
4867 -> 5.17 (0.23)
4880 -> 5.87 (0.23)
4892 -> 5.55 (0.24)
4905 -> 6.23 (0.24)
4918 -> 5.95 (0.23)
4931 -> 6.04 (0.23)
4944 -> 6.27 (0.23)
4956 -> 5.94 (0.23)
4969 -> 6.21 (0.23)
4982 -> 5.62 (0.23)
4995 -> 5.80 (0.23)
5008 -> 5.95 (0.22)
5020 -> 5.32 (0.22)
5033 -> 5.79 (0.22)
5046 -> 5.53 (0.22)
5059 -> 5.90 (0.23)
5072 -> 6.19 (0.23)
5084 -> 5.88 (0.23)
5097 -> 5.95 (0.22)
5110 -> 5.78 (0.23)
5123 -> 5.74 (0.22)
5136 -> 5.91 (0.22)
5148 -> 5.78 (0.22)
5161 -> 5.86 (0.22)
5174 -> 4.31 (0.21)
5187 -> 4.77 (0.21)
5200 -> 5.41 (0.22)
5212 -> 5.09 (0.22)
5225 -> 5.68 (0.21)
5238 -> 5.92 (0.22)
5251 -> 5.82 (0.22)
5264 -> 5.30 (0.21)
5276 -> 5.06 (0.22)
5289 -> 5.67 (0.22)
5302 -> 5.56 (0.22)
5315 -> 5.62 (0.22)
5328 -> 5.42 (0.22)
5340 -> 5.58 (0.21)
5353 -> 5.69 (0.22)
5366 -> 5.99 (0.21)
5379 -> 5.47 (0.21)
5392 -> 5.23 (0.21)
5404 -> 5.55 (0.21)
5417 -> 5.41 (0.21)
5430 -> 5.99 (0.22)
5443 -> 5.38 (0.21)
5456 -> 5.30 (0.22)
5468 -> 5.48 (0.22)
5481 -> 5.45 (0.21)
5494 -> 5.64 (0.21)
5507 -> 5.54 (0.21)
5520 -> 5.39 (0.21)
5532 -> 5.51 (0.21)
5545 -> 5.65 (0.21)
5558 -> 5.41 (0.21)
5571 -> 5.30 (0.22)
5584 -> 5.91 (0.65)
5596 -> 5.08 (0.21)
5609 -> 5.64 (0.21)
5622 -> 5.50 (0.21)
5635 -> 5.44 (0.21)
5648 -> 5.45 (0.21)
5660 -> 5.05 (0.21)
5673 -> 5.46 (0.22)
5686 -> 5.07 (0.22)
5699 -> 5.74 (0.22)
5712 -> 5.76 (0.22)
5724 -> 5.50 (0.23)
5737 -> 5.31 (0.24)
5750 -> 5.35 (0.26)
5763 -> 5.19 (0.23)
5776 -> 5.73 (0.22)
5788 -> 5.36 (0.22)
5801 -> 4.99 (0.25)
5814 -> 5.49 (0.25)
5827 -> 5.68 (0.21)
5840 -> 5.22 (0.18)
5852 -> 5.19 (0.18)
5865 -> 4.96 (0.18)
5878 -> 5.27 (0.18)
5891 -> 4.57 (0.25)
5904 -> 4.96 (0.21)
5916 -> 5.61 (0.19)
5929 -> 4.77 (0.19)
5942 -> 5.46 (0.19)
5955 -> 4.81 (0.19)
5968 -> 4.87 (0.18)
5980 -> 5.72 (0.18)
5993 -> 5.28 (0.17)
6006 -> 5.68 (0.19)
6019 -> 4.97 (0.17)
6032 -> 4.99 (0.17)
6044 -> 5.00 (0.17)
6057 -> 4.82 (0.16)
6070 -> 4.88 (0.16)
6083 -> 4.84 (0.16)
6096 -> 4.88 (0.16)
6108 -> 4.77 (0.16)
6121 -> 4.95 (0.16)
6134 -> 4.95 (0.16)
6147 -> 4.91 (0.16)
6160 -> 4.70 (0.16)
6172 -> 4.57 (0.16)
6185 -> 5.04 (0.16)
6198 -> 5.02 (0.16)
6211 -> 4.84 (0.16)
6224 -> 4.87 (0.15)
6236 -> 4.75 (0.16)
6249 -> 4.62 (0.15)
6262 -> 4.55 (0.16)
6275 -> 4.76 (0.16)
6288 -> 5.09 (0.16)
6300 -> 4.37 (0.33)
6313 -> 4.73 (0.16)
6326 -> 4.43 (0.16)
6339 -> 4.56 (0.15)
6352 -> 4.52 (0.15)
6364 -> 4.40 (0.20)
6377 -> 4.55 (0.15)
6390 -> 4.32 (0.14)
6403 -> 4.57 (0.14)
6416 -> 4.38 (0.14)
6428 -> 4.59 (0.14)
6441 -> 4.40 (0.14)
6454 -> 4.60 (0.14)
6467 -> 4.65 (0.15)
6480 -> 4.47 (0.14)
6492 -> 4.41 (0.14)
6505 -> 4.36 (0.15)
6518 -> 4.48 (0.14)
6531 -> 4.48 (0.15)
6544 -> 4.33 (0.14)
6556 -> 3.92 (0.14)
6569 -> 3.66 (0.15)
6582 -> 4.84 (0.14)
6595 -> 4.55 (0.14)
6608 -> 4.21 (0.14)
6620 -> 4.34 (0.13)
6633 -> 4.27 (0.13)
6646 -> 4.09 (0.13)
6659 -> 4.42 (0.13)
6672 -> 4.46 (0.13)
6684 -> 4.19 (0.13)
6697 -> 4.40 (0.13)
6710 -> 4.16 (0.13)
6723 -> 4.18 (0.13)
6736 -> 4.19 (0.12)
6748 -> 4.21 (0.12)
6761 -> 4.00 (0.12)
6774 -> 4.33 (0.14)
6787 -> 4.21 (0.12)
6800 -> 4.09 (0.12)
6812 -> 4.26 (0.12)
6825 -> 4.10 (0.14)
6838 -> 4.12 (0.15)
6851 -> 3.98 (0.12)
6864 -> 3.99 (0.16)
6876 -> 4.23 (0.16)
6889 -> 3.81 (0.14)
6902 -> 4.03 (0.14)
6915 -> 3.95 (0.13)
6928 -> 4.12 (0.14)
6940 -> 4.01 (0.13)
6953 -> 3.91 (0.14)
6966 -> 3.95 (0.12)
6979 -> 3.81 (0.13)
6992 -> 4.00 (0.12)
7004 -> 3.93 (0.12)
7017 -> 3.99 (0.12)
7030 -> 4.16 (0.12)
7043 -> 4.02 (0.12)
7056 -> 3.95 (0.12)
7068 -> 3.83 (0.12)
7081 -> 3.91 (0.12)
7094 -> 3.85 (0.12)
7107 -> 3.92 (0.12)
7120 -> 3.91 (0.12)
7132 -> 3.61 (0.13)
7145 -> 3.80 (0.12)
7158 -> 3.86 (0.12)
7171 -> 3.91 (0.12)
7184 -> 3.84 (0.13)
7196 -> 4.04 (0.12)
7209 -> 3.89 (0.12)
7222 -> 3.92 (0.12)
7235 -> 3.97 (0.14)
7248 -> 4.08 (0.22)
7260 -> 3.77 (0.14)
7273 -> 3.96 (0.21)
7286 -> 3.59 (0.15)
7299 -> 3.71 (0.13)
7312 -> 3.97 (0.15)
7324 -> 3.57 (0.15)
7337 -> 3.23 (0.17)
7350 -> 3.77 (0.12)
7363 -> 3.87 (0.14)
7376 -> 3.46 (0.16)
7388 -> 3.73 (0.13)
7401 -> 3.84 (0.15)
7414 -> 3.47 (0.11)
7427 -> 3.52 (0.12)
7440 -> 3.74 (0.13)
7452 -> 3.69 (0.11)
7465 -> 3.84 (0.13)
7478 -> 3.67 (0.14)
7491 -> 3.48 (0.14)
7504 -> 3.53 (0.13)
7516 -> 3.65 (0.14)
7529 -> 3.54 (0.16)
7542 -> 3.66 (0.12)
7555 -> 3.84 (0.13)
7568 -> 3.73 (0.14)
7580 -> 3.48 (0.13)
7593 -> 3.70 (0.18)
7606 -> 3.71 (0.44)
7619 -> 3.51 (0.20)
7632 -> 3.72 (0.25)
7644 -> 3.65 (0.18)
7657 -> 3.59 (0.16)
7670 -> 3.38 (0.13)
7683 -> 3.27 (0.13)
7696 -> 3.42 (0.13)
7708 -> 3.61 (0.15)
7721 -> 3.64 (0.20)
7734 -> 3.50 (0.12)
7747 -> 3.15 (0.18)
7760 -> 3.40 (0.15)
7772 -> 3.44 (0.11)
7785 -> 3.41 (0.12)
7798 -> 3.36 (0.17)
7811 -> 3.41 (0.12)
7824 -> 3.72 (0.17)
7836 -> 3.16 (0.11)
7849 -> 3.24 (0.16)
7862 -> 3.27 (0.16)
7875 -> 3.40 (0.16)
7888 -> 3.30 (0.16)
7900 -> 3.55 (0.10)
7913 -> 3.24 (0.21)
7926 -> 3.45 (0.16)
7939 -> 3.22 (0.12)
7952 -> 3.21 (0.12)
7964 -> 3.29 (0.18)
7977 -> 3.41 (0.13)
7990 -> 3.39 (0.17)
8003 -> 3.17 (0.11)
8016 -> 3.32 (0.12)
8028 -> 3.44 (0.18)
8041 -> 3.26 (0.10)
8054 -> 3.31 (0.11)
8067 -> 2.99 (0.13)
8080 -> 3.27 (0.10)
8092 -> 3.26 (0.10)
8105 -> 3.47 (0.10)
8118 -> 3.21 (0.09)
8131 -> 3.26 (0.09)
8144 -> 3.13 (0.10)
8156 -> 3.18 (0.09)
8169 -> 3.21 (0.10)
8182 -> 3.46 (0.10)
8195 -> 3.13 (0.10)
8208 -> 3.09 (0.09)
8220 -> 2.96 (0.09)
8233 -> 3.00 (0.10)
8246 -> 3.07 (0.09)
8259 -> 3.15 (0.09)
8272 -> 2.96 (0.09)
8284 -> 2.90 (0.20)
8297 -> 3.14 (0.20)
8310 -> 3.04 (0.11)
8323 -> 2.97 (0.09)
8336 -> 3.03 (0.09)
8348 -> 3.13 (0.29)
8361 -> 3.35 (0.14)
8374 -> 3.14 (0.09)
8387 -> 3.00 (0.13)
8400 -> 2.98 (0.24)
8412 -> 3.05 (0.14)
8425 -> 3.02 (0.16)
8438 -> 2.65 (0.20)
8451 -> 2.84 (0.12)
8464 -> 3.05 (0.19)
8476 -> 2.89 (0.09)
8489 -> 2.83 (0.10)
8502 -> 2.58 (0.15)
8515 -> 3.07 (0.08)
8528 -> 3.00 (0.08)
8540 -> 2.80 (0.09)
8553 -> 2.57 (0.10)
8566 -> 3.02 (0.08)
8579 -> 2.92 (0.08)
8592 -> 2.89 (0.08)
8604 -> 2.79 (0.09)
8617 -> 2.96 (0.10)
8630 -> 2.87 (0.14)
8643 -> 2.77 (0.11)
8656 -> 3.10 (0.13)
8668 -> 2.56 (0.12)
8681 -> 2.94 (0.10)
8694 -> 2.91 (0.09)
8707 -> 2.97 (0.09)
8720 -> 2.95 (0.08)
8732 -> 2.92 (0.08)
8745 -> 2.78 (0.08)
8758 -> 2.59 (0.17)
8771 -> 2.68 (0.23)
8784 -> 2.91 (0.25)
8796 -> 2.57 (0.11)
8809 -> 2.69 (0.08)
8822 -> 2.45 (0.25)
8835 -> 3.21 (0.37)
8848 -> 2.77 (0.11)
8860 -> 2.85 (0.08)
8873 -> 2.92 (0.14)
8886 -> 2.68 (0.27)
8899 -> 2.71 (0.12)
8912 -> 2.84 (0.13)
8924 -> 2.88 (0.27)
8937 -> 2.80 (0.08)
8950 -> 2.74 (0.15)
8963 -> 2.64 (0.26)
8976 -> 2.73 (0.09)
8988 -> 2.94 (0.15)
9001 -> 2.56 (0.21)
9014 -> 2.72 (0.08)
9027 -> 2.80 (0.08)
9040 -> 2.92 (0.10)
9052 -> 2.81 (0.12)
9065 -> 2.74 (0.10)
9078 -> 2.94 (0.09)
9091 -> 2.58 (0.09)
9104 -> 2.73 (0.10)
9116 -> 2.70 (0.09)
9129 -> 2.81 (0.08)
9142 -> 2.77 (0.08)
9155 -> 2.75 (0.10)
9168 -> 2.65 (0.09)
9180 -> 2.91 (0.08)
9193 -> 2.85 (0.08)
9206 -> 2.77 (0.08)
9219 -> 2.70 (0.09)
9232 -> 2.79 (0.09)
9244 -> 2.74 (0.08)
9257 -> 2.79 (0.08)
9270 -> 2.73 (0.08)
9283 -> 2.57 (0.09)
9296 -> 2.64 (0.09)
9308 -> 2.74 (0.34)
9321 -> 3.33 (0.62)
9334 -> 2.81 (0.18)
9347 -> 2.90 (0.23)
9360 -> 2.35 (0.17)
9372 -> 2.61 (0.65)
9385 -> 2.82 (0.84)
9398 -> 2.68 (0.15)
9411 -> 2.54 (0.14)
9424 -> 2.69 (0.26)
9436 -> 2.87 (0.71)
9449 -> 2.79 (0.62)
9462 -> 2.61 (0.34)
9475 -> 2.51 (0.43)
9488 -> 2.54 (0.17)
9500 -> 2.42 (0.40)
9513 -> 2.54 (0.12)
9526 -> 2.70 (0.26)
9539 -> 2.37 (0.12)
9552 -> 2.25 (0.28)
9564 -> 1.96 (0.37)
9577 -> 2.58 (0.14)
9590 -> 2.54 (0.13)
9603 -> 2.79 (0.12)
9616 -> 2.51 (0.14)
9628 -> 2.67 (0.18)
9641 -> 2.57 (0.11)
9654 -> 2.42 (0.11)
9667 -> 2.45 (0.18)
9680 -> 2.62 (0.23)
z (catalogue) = 0.00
